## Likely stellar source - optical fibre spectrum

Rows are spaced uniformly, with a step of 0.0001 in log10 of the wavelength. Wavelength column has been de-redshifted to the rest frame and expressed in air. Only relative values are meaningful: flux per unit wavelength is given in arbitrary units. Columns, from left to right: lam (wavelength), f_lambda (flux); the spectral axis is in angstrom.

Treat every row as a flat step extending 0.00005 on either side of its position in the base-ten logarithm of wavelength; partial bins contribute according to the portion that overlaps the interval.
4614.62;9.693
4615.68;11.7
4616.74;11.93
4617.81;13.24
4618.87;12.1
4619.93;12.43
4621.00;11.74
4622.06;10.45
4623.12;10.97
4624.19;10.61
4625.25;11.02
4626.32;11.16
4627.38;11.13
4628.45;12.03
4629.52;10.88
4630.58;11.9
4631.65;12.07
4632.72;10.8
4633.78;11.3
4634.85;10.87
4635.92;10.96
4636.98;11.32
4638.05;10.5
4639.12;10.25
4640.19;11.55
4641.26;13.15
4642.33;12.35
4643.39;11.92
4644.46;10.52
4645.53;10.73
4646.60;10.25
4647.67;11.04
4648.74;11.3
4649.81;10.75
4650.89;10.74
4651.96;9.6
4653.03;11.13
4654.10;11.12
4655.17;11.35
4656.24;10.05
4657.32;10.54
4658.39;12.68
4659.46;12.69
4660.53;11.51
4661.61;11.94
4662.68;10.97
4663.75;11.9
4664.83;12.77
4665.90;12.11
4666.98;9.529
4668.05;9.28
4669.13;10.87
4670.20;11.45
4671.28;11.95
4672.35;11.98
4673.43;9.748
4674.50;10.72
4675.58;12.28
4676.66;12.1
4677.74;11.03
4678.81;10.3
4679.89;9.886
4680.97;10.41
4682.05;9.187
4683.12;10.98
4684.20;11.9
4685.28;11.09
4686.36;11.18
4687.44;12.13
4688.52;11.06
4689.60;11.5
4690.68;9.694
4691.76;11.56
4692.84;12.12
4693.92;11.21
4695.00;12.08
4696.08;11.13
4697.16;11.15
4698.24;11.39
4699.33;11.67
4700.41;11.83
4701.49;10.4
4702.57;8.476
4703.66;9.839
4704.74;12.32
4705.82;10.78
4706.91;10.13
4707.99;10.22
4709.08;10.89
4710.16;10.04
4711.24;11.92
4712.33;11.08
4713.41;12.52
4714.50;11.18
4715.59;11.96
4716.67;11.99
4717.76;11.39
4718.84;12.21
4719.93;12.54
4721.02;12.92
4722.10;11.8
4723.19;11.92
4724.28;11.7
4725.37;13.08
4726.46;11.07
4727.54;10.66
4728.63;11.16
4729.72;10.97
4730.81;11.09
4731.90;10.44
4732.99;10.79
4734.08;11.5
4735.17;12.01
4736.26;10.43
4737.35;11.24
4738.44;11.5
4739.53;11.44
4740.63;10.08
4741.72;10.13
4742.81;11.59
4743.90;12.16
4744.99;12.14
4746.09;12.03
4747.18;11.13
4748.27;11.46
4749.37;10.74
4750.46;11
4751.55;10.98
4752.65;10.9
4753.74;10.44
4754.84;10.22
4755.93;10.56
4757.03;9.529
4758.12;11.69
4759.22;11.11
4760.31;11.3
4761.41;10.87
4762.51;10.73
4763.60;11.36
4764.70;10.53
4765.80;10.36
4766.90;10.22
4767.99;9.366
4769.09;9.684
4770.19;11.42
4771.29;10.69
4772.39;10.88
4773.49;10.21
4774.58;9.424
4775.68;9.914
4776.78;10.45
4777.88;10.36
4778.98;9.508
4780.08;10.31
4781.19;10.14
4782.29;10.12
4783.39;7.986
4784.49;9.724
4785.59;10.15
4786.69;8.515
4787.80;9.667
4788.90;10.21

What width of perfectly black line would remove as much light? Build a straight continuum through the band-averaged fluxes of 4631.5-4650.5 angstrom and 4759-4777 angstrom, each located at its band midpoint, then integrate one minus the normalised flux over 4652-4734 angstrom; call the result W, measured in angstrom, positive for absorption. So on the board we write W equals -2.5 angstrom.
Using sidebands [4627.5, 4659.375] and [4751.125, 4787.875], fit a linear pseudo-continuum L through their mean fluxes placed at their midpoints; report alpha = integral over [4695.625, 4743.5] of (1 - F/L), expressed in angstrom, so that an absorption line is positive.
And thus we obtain -2.8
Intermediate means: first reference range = 11.2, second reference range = 10.3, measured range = 11.2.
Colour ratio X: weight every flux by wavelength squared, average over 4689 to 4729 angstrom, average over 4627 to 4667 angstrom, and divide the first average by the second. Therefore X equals 1.03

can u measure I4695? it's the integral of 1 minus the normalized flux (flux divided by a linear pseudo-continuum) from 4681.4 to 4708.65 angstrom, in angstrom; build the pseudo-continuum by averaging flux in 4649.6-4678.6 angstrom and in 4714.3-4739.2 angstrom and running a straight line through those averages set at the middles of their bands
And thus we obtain 0.9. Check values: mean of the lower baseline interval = 11.2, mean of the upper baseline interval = 11.6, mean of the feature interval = 11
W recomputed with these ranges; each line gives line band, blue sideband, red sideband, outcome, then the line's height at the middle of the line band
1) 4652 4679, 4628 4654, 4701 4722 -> -0.2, 11.2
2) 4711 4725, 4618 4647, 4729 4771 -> -1.2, 11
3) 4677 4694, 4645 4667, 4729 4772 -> 0.2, 11.1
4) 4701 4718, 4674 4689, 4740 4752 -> 0.3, 11.1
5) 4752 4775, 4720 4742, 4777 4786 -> -0.5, 10.3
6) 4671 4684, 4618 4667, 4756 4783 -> 0.2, 11.1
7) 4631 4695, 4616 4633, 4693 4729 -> 1.7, 11.5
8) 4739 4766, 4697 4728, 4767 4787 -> -1.3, 10.5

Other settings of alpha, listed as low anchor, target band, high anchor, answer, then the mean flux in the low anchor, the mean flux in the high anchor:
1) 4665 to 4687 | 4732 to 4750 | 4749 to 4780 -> -1.1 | 10.9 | 10.5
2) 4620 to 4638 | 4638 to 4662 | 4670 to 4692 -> -0.2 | 11.2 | 11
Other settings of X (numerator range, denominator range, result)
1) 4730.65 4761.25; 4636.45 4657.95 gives 1.05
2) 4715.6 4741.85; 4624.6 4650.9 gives 1.06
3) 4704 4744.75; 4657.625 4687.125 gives 1.04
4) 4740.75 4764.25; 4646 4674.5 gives 1.03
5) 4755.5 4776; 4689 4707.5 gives 0.98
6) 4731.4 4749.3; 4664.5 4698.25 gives 1.04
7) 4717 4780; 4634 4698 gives 1.02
